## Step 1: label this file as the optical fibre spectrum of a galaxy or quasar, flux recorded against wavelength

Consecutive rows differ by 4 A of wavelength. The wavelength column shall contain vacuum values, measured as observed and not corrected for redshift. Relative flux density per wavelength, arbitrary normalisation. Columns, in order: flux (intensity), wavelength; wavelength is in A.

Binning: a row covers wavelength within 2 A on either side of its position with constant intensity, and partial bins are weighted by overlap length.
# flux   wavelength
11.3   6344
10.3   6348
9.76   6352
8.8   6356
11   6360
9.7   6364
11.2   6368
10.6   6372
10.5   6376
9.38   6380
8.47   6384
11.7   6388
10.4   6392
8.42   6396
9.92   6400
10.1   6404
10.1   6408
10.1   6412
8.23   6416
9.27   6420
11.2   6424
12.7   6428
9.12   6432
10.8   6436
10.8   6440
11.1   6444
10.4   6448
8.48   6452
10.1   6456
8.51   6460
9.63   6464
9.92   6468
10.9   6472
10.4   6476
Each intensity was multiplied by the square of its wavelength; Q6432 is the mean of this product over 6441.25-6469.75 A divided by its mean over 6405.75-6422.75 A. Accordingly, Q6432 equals 1.04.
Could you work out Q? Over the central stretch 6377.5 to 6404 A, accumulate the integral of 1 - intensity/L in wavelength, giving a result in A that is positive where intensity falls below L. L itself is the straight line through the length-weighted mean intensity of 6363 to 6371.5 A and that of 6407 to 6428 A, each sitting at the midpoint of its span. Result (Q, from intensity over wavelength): 1.44 A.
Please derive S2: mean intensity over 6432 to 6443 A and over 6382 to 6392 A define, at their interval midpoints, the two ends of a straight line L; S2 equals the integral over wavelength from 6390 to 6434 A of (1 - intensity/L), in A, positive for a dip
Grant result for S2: 1.6 A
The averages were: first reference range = 10.1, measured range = 9.96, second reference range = 10.5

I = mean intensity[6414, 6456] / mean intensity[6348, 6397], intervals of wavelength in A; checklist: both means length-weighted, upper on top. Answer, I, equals 1.02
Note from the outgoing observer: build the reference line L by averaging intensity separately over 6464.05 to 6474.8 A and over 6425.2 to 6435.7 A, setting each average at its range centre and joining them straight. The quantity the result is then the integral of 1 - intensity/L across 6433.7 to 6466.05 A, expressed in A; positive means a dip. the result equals 1.9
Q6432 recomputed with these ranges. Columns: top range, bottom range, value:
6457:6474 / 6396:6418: 1.04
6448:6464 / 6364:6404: 0.94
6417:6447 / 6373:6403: 1.09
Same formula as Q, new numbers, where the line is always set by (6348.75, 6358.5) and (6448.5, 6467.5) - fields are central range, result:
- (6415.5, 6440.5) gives -2.7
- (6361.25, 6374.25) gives -1.4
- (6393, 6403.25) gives 0.0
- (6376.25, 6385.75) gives 0.2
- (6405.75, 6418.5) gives -0.1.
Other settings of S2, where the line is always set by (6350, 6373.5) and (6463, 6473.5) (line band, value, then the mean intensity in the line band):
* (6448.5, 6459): 0.82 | 9.37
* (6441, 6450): -0.52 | 10.8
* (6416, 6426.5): 0.20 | 9.97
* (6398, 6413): 0.17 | 10.1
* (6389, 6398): 0.44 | 9.66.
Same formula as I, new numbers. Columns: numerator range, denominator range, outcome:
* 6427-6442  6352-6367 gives 1.08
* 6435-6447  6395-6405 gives 1.14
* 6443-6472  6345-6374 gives 0.95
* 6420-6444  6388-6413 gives 1.08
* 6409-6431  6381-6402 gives 1.05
